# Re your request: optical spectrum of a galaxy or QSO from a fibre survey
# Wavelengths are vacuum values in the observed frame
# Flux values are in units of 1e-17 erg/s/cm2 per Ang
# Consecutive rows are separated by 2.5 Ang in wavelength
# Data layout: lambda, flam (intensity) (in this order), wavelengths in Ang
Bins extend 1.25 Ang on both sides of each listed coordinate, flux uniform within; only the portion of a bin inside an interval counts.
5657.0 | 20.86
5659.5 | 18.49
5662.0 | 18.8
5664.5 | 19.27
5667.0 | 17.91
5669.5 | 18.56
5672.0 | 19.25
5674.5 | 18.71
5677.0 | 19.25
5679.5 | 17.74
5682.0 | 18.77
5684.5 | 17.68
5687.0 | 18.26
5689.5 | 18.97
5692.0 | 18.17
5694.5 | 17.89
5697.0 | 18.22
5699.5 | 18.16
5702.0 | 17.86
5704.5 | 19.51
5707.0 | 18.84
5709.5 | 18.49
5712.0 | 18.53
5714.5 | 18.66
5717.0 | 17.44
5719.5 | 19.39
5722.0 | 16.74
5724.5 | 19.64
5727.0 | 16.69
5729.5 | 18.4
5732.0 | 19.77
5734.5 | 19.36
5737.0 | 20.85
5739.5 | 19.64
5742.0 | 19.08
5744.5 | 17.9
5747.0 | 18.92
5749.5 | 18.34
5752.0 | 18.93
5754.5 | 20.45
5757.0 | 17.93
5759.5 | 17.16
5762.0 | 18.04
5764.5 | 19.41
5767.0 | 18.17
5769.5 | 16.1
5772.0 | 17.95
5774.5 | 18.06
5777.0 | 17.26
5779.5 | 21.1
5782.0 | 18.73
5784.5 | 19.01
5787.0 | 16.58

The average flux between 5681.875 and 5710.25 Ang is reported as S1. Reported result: 18.4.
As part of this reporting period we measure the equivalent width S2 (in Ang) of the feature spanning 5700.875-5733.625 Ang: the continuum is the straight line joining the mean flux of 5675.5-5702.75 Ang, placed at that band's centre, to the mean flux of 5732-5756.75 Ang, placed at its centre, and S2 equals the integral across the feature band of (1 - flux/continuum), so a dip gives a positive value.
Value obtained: 0.5 Ang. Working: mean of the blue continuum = 18.3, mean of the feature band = 18.5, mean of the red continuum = 19.2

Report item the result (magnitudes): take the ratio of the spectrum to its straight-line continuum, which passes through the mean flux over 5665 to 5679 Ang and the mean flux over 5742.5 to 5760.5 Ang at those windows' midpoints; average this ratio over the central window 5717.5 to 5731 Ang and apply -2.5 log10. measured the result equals 0.03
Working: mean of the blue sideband 18.7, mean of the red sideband 18.6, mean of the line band 18.2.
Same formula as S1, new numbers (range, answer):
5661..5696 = 18.5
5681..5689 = 18.3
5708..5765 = 18.7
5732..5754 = 19.2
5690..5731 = 18.3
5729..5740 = 19.7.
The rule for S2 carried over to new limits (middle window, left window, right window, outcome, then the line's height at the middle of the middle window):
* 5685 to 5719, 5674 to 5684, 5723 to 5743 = 0.7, 18.8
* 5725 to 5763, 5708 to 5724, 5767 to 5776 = -1.9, 17.9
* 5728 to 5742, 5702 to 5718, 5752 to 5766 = -0.7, 18.6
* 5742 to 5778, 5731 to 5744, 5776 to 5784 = 2.1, 19.3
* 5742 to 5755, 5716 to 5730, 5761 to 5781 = -0.5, 18.2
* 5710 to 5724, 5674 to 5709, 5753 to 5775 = 0.1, 18.3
